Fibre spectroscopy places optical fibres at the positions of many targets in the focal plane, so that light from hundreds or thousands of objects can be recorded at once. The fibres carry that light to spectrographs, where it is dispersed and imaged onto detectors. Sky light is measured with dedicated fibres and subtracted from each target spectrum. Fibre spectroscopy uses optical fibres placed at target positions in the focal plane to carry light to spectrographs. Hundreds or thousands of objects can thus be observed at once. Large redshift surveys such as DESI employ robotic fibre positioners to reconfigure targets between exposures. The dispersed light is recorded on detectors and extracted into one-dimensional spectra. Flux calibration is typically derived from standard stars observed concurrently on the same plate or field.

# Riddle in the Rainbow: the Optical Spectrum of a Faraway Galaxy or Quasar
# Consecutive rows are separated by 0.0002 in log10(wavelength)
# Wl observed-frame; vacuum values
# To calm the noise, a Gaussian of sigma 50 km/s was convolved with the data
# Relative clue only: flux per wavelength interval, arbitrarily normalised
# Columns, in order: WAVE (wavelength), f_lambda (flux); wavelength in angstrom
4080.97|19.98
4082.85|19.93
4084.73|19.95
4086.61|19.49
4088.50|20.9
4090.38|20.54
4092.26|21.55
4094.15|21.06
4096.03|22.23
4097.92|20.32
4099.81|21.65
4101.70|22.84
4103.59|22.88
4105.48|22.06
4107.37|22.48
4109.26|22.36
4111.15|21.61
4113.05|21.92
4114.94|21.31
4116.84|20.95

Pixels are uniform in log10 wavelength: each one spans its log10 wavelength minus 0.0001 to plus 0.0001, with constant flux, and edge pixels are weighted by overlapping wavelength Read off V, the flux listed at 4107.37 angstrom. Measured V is 22.48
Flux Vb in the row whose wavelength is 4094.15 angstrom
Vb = 21.06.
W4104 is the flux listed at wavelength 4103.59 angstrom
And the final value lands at 22.88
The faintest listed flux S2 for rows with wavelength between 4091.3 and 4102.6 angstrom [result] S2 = 20.32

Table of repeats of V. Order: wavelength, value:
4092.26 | 21.55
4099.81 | 21.65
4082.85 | 19.93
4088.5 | 20.9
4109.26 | 22.36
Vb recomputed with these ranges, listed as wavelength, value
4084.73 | 19.95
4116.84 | 20.95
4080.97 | 19.98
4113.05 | 21.92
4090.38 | 20.54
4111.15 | 21.61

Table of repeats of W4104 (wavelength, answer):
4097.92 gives 20.32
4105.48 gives 22.06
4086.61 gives 19.49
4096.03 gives 22.23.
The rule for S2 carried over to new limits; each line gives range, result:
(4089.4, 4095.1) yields 20.54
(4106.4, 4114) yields 21.61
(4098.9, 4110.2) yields 21.65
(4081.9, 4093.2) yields 19.49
